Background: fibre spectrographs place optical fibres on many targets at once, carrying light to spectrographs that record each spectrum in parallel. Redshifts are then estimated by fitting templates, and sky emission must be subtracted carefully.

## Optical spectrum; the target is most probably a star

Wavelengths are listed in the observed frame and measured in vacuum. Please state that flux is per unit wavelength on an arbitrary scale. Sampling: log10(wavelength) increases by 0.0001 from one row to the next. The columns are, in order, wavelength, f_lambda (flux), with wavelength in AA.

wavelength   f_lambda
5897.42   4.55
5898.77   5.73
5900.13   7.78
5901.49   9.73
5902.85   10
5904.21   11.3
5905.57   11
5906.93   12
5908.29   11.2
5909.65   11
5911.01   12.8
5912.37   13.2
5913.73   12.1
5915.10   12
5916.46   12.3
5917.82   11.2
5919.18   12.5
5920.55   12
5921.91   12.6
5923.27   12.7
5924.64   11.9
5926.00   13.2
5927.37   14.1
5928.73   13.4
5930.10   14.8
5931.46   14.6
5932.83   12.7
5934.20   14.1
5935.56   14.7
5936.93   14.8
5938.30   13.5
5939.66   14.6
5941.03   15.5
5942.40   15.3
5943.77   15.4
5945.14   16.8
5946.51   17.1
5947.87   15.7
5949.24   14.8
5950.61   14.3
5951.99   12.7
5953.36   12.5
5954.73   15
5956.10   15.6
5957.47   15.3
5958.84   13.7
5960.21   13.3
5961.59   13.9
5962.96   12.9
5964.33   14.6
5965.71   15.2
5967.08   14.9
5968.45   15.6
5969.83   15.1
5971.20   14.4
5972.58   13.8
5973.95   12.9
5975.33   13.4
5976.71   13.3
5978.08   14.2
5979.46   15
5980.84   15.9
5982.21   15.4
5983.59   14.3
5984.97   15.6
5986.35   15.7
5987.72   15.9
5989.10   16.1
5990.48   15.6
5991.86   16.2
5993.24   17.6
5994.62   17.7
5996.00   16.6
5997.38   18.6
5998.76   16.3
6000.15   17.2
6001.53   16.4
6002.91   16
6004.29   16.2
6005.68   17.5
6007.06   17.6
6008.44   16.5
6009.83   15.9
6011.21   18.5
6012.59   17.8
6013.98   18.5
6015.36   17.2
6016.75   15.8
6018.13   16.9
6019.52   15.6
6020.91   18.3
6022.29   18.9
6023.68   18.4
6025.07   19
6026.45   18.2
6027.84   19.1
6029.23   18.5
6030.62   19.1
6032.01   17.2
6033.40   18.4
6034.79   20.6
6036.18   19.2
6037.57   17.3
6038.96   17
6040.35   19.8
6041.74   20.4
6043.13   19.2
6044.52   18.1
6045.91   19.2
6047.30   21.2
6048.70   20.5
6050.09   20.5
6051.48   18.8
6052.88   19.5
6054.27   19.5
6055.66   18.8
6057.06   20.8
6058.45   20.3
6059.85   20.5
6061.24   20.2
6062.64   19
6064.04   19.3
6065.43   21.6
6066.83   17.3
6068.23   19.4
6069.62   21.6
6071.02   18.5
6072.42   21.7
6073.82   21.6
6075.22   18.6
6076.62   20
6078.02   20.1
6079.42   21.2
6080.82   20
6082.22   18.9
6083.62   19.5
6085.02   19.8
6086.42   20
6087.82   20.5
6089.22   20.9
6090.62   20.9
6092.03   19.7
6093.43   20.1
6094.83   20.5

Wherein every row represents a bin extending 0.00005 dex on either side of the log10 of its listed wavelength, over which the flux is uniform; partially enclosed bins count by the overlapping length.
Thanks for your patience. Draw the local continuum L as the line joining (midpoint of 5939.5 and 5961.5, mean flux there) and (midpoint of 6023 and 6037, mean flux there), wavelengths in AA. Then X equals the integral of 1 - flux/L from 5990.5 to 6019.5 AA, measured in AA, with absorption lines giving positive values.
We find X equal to 0.9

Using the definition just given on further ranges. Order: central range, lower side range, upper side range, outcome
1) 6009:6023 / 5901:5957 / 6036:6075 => 0.3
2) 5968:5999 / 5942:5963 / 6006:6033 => 1.3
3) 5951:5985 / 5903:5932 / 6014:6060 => 1.8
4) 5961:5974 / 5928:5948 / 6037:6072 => 1.3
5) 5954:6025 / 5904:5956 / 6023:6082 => 2.4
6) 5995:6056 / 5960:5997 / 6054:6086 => -2.1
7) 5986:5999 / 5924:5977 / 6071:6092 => -0.4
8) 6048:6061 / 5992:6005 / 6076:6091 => -0.6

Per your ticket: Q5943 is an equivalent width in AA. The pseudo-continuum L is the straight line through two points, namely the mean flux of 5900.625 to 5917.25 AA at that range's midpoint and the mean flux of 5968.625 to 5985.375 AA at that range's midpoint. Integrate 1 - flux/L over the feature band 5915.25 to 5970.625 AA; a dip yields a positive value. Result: -4.81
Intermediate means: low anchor 11.5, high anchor 14.5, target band 14.1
